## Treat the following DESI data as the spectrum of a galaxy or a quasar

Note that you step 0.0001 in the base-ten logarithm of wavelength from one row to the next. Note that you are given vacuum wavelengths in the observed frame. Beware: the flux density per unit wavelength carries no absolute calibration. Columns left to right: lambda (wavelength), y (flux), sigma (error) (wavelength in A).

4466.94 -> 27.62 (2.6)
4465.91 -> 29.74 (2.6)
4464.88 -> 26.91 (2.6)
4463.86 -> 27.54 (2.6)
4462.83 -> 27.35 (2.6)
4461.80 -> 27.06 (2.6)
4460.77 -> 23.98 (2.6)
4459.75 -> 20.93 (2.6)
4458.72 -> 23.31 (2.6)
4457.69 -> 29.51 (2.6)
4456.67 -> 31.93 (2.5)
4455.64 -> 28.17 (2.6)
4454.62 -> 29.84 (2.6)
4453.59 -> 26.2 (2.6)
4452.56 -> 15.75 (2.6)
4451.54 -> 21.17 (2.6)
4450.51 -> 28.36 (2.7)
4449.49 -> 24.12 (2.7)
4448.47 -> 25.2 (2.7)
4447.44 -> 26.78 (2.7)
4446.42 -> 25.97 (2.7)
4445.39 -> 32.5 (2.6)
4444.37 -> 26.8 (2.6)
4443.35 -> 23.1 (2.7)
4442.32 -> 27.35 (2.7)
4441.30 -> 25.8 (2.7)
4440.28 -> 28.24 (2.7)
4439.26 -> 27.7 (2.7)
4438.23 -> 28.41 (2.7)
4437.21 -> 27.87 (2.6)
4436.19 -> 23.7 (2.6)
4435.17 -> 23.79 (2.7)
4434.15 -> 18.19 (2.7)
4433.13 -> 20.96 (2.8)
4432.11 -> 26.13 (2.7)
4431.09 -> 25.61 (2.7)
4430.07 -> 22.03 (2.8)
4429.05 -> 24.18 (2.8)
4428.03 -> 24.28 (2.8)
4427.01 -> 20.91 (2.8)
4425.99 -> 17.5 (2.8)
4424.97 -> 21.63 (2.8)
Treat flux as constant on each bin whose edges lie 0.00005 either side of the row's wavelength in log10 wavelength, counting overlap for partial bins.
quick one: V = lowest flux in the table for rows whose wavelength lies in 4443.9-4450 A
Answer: 24.12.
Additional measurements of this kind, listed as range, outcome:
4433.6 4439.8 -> 18.19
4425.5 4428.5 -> 17.5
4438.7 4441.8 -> 25.8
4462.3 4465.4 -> 26.91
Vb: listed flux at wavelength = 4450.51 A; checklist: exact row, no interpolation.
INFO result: 28.36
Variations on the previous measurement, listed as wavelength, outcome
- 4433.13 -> 20.96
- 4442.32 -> 27.35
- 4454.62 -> 29.84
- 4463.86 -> 27.54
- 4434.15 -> 18.19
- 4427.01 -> 20.91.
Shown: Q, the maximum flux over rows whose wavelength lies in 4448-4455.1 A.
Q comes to 29.84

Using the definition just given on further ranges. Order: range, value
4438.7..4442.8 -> 28.24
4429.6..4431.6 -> 25.61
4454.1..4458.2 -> 31.93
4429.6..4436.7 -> 26.13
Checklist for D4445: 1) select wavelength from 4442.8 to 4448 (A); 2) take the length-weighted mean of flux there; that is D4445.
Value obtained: 27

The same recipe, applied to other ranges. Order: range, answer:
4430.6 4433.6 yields 24.3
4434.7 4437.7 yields 25.1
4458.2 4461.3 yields 22.7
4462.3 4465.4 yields 27.3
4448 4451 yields 26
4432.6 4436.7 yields 21.7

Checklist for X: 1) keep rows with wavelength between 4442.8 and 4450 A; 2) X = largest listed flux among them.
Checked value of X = 32.5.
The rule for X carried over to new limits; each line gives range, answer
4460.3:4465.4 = 27.54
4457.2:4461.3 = 29.51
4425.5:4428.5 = 24.28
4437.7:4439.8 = 28.41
